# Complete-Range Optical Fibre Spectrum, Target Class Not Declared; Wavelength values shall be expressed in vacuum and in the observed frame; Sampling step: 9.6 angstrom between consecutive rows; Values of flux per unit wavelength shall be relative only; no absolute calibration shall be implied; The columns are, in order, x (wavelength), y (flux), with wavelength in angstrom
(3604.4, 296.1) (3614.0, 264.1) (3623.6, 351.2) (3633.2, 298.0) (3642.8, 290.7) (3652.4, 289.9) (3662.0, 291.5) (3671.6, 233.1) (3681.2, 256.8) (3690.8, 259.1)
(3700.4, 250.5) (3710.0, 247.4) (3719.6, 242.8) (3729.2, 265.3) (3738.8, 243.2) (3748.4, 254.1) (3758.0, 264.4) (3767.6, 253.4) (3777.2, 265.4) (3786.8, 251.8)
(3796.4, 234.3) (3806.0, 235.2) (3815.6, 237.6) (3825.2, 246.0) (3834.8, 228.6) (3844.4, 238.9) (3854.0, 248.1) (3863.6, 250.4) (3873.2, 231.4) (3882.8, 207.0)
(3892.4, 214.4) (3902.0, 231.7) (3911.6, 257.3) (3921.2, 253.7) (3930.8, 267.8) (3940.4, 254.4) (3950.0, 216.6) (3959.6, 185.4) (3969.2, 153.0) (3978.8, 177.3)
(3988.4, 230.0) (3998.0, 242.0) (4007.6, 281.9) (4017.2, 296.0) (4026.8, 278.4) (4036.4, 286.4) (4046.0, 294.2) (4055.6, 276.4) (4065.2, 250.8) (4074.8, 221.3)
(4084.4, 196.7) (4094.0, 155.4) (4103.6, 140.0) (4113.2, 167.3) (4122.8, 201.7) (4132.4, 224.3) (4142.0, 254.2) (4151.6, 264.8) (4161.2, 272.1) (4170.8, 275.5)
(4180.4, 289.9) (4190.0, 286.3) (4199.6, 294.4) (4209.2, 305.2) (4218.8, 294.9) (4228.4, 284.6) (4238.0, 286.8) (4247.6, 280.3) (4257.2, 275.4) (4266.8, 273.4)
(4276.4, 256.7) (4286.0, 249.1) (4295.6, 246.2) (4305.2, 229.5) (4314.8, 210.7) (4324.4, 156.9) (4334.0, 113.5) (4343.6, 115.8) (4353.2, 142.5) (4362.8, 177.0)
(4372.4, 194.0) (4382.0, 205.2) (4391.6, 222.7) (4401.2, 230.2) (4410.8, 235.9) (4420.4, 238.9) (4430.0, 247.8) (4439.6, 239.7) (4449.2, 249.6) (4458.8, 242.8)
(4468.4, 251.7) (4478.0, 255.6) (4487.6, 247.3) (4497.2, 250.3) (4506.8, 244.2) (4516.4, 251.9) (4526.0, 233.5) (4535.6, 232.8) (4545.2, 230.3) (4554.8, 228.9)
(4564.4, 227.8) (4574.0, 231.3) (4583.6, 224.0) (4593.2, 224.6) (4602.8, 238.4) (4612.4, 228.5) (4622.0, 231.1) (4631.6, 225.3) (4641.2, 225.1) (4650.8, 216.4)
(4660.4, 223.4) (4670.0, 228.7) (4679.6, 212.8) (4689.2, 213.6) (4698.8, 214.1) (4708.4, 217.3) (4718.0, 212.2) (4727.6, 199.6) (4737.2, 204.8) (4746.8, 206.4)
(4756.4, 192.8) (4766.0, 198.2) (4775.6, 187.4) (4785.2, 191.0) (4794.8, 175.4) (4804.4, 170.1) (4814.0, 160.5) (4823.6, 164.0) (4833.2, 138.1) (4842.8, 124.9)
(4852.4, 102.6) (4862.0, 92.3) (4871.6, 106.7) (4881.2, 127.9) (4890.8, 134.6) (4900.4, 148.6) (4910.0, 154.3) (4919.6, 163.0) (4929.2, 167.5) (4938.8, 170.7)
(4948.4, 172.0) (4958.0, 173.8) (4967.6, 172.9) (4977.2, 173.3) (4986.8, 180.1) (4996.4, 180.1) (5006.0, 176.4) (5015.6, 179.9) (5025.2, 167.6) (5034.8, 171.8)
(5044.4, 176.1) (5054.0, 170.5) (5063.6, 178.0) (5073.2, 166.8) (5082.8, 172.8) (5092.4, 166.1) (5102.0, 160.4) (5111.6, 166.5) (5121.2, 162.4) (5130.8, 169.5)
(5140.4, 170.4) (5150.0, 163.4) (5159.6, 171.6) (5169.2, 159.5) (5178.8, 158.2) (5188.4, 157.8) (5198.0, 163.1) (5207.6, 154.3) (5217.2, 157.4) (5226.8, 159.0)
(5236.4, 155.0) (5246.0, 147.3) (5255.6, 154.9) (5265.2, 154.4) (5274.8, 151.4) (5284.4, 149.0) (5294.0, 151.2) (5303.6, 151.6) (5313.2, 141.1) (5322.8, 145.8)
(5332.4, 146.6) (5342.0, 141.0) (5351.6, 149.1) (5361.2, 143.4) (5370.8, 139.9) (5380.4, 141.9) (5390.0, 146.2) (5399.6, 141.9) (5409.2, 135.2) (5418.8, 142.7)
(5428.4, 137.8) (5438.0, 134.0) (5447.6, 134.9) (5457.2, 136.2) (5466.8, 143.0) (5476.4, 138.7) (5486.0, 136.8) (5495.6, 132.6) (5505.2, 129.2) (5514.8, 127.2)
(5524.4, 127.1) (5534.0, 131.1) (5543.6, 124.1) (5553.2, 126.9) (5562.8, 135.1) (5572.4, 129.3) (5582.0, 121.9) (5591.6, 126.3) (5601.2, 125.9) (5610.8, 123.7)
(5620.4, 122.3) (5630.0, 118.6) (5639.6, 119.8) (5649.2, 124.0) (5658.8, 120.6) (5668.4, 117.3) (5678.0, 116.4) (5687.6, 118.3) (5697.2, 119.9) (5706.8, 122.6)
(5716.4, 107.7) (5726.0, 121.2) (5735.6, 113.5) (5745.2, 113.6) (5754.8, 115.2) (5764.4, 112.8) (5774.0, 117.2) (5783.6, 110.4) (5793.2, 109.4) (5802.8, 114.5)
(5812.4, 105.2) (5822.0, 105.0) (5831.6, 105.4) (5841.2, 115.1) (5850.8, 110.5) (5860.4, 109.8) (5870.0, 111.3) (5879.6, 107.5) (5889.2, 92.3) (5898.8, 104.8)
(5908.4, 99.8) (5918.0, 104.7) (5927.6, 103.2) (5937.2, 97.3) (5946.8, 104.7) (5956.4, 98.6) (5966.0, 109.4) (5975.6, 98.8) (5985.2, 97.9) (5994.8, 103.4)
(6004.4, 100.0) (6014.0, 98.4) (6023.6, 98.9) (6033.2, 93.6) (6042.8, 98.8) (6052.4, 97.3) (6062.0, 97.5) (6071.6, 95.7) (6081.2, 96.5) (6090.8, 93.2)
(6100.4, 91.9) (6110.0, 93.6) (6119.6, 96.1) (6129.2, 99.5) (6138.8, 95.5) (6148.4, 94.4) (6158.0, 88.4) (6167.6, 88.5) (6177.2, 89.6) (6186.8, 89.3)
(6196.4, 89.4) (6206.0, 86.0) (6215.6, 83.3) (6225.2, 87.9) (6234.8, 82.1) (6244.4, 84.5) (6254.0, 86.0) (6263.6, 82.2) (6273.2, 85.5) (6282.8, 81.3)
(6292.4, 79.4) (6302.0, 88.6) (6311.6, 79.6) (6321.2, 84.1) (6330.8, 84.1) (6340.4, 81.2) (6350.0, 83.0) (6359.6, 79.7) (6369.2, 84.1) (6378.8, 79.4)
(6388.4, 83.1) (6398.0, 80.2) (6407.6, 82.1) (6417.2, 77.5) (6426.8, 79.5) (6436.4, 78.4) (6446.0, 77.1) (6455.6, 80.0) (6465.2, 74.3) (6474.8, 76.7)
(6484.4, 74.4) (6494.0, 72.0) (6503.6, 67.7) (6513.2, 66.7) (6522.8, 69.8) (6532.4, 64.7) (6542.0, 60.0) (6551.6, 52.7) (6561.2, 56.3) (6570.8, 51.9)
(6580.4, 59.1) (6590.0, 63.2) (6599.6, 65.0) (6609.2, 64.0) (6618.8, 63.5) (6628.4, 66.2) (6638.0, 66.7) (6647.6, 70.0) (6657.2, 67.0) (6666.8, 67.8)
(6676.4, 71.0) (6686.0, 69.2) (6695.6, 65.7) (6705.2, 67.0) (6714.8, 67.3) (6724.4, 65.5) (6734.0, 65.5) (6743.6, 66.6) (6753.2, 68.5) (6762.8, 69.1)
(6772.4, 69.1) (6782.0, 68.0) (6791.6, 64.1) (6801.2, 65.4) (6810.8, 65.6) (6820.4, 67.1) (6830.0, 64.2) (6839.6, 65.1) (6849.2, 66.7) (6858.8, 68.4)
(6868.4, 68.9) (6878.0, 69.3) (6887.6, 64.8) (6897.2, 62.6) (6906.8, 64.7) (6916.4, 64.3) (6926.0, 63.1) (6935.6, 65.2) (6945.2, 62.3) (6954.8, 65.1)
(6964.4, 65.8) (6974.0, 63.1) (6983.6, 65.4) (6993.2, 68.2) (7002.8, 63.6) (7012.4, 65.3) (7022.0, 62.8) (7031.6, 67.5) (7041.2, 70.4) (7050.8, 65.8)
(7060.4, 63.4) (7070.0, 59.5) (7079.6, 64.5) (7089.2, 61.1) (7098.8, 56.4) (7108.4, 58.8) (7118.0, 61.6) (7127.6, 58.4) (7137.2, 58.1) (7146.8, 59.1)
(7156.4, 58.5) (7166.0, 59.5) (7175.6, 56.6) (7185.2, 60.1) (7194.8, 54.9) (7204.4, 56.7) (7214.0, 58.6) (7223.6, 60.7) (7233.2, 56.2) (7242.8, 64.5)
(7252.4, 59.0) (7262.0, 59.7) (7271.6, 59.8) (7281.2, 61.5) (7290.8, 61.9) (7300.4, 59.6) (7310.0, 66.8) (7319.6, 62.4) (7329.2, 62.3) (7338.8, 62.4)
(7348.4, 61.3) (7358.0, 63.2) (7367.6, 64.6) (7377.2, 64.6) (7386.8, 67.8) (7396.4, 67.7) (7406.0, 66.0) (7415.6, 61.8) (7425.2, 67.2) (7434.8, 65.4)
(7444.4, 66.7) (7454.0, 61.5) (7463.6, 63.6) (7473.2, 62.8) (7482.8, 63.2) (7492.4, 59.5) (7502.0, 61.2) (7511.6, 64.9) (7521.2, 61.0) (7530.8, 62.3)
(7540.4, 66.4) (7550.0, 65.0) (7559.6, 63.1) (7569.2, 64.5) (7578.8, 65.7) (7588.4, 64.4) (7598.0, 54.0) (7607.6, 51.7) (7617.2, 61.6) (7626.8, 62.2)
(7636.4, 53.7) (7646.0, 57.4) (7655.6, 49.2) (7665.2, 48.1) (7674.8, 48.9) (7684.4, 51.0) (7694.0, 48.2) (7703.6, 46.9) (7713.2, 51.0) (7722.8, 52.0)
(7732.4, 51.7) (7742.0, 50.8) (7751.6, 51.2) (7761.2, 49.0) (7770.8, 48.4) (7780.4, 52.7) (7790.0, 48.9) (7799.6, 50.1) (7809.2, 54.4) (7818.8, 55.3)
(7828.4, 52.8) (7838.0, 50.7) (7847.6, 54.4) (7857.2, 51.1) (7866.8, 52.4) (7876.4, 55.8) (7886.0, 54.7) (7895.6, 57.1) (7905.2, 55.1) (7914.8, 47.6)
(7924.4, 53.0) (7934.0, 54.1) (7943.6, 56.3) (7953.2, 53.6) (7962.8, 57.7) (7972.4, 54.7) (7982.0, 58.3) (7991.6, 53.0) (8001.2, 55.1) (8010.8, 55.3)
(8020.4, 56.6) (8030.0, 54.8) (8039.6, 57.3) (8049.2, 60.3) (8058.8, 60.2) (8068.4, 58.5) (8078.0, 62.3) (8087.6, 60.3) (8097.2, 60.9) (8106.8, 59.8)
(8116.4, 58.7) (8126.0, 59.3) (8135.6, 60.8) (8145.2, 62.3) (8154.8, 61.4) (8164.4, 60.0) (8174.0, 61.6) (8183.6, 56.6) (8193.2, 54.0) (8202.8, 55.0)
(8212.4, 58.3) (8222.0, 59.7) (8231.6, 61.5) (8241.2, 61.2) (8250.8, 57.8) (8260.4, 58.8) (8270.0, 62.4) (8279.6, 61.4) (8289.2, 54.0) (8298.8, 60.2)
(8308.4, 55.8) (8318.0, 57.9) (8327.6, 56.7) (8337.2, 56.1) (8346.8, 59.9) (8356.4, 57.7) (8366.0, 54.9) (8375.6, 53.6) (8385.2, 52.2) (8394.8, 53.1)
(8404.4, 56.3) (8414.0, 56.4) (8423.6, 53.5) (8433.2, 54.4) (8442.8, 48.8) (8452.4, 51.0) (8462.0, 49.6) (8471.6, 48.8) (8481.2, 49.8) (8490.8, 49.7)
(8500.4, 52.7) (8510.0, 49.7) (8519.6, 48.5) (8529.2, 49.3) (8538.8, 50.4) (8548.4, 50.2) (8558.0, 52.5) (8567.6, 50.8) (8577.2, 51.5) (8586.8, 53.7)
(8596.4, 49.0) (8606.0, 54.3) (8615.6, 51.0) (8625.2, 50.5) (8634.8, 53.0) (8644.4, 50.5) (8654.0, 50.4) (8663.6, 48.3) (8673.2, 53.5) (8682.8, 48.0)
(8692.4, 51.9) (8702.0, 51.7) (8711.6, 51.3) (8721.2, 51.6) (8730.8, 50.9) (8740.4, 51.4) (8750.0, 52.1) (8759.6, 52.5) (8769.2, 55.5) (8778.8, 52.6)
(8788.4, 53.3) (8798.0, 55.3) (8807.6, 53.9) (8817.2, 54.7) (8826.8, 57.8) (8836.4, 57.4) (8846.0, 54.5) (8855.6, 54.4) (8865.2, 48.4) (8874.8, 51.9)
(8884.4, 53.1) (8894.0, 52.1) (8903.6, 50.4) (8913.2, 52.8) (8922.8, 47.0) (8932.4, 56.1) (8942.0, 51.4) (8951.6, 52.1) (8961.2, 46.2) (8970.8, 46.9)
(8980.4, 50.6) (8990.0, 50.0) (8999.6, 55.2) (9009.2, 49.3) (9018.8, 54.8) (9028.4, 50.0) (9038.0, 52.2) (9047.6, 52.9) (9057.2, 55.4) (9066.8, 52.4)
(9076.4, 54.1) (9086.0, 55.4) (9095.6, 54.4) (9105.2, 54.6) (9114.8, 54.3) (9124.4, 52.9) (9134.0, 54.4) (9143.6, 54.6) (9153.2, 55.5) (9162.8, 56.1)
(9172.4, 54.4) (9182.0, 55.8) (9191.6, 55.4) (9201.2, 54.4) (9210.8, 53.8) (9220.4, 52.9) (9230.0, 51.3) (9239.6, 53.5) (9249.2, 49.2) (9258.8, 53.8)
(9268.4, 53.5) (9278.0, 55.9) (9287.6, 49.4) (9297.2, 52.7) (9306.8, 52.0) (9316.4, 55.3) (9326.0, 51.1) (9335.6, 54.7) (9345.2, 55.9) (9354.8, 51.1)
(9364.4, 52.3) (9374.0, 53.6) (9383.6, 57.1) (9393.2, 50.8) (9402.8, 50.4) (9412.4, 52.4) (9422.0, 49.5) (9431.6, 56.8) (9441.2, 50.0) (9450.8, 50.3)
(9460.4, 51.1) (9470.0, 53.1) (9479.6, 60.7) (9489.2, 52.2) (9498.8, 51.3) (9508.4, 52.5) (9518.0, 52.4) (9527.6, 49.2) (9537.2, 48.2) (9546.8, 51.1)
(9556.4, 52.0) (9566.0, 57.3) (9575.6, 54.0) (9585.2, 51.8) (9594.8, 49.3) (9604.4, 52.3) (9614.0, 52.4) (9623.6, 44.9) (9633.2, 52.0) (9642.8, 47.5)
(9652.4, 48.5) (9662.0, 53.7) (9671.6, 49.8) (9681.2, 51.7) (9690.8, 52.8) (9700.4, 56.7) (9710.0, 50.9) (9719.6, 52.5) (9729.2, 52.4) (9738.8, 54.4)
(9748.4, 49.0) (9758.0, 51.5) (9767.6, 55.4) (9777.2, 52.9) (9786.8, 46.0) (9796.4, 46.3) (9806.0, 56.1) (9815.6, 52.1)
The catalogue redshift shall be 0.001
